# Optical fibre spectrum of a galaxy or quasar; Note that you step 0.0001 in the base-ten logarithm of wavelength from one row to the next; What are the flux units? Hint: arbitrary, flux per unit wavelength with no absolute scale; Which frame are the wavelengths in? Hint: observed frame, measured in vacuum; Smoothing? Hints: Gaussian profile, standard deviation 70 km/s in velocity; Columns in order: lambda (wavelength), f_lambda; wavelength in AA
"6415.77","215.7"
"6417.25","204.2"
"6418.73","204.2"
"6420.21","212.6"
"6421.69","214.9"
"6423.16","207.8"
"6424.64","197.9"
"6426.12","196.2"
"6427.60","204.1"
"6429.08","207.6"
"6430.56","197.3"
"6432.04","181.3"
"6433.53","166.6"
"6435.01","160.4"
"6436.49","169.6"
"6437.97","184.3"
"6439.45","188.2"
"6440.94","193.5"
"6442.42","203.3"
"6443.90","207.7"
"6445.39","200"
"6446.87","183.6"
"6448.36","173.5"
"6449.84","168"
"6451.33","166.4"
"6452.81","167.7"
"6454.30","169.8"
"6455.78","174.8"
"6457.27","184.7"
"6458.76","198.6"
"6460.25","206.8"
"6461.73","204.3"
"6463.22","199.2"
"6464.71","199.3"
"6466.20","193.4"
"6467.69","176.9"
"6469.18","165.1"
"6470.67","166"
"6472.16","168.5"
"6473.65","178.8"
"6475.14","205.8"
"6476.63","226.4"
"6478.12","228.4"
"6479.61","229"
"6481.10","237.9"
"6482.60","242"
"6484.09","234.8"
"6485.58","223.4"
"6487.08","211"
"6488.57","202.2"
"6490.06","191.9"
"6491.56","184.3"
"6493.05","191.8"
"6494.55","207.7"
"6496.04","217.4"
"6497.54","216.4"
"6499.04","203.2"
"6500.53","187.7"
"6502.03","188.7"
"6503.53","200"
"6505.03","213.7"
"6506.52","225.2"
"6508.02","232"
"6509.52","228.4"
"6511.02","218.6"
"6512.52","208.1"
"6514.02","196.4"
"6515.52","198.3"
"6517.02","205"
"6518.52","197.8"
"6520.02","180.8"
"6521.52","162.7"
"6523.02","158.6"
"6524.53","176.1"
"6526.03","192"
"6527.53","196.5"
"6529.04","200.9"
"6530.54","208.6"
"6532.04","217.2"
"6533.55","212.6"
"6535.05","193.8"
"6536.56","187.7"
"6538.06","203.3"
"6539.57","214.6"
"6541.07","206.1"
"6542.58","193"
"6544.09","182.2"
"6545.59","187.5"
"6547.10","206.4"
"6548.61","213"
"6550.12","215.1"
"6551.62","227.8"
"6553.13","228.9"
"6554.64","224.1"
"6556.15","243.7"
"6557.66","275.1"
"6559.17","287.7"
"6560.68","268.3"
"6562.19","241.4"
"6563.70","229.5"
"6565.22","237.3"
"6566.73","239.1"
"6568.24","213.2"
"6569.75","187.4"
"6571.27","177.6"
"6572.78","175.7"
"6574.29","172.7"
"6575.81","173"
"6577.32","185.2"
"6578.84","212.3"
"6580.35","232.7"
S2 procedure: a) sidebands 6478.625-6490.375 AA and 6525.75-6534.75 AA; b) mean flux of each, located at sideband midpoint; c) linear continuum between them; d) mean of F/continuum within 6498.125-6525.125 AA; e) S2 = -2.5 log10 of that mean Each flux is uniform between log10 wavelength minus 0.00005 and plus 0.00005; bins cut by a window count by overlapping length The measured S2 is 0.07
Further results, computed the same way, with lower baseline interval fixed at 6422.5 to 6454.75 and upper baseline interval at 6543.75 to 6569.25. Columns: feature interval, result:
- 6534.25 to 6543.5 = 0.13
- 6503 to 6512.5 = -0.03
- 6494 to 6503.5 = 0.03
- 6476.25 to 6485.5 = -0.15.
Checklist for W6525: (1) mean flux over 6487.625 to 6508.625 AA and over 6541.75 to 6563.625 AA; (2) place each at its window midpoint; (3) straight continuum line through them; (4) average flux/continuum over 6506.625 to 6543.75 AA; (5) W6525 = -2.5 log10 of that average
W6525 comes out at 0.085 mag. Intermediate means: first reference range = 204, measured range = 200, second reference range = 228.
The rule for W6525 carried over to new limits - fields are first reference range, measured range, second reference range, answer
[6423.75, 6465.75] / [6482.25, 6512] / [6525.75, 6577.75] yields -0.057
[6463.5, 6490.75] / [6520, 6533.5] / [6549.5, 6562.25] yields 0.214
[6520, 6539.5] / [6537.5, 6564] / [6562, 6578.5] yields -0.141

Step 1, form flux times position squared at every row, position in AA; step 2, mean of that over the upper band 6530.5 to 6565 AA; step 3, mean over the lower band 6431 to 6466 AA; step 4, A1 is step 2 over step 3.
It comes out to 1.23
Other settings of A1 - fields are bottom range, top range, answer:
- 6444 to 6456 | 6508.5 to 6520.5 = 1.18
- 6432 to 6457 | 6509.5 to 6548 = 1.12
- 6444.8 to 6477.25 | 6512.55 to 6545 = 1.07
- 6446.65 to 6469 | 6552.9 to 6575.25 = 1.27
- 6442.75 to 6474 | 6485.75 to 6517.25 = 1.14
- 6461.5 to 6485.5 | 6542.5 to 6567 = 1.16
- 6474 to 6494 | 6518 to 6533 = 0.89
